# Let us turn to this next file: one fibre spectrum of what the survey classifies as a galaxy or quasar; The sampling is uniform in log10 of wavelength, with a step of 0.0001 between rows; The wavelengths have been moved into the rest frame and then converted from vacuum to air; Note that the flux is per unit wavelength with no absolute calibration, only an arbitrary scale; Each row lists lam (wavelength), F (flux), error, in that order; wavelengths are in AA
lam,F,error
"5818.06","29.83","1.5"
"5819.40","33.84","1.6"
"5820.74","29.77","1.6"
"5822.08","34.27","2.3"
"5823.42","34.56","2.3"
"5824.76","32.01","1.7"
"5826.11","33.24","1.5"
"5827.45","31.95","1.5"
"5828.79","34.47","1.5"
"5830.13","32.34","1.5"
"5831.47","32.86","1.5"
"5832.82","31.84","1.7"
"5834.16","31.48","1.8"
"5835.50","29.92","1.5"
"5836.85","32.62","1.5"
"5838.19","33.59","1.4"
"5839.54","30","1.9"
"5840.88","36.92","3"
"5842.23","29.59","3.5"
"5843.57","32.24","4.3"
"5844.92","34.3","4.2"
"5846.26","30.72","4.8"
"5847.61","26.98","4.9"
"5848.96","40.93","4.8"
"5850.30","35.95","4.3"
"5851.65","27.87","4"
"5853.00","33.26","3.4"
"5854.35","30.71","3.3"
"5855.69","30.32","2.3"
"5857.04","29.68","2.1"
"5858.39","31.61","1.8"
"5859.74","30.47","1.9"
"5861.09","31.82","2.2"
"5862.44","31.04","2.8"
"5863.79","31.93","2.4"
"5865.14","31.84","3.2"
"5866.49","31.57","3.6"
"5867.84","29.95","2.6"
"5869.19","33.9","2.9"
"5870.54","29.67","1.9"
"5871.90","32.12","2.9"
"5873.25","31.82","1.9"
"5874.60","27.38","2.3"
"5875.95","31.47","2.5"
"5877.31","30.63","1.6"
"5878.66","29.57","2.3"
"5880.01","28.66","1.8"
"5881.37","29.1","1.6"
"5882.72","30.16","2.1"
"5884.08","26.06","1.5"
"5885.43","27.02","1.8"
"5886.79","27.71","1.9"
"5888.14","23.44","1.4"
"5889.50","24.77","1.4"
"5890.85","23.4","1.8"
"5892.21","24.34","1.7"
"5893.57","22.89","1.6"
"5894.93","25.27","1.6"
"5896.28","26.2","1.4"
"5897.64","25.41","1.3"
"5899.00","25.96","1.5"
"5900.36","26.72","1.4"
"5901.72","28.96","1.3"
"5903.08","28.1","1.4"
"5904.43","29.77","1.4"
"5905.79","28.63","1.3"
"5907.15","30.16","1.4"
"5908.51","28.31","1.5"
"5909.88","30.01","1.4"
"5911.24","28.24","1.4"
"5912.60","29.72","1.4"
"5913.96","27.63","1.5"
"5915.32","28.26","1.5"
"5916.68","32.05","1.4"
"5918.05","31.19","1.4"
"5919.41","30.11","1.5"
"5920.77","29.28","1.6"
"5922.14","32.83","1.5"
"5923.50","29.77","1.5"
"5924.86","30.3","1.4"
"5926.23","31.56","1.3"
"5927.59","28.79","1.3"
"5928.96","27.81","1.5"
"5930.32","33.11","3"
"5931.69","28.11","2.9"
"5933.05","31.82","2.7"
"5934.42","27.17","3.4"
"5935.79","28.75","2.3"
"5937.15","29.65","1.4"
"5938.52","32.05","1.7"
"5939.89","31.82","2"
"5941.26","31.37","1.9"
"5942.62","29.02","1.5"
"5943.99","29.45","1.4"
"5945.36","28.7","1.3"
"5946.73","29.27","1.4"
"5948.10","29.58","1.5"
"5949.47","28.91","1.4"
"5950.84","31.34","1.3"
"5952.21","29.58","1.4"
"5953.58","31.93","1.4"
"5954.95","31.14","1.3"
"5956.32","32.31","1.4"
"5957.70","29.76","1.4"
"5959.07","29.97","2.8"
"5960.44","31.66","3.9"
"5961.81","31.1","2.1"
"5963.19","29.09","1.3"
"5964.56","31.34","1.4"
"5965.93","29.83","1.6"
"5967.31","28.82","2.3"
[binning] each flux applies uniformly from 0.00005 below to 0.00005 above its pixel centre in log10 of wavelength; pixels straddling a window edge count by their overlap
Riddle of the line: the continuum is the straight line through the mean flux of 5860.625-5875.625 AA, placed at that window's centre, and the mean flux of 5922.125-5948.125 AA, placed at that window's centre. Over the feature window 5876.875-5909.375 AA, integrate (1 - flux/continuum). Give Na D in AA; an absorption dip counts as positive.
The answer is 3.8 AA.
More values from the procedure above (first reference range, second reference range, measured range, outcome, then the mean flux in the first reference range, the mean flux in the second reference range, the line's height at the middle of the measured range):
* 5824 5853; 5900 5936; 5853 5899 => 3.4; 32.5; 29.6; 31.1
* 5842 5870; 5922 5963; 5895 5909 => 1.5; 31.8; 30.2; 31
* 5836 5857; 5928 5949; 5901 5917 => 0.8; 32.3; 29.8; 30.6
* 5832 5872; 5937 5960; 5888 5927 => 3.6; 31.8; 30.4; 31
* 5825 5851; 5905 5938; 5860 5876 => 0.2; 32.7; 29.7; 31.6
